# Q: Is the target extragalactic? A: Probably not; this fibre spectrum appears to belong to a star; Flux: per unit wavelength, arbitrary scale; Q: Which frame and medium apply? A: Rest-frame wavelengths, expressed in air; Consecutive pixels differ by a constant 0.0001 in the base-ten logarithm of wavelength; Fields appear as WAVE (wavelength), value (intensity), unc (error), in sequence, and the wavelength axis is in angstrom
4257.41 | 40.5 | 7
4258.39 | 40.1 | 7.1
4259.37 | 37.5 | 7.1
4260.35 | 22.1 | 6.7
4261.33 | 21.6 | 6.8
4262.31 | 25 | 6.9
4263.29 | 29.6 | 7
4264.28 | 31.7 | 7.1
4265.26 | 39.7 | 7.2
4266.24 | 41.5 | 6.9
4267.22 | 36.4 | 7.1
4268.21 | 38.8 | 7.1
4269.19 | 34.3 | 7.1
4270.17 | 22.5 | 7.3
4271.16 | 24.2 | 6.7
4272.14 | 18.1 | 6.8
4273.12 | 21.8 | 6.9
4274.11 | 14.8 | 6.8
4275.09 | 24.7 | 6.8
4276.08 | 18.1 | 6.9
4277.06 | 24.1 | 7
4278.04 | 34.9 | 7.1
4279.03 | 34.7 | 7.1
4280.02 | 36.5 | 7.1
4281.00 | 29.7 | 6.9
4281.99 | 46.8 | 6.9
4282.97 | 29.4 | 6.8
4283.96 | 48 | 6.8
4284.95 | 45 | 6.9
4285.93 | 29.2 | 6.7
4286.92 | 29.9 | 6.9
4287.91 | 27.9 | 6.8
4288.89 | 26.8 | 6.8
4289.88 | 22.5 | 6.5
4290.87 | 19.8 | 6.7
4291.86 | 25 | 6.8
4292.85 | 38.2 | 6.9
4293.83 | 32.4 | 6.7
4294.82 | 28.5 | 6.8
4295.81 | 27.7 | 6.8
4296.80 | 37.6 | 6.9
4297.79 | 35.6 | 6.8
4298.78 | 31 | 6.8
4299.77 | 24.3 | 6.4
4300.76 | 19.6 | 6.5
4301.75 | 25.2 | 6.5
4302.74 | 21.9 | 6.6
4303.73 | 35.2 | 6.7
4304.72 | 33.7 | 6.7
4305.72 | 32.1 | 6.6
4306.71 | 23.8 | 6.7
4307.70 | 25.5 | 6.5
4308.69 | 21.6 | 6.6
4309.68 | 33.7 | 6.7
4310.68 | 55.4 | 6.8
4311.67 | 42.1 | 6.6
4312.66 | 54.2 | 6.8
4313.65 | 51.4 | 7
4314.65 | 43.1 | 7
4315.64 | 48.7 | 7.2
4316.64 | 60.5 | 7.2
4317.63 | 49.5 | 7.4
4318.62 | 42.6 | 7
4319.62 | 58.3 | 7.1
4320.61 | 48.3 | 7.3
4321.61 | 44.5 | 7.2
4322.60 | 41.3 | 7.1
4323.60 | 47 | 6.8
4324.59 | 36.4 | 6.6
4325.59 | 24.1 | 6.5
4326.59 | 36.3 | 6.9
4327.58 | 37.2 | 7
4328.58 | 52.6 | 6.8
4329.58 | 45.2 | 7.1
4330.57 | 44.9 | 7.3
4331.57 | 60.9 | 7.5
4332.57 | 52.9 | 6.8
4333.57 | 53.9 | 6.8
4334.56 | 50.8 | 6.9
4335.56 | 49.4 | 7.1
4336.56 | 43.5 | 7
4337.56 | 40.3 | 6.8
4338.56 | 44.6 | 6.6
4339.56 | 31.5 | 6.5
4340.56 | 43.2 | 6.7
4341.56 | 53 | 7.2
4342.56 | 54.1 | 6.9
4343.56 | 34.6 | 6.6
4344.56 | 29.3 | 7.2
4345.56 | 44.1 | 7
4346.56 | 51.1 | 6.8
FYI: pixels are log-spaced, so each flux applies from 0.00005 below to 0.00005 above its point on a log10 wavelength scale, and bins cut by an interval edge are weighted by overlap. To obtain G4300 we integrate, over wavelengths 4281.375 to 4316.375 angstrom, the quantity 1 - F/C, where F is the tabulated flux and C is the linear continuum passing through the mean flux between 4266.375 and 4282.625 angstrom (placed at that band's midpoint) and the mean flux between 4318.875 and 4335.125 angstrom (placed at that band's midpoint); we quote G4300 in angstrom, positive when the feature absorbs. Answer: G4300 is 3.0 angstrom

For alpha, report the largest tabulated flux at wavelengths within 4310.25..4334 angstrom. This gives 60.9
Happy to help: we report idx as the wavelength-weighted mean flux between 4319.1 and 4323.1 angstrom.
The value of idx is 48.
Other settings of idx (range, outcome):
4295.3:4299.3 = 32.9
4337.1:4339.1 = 42.2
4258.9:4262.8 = 26.5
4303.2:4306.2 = 33.5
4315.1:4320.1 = 51.8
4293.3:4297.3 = 31.7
